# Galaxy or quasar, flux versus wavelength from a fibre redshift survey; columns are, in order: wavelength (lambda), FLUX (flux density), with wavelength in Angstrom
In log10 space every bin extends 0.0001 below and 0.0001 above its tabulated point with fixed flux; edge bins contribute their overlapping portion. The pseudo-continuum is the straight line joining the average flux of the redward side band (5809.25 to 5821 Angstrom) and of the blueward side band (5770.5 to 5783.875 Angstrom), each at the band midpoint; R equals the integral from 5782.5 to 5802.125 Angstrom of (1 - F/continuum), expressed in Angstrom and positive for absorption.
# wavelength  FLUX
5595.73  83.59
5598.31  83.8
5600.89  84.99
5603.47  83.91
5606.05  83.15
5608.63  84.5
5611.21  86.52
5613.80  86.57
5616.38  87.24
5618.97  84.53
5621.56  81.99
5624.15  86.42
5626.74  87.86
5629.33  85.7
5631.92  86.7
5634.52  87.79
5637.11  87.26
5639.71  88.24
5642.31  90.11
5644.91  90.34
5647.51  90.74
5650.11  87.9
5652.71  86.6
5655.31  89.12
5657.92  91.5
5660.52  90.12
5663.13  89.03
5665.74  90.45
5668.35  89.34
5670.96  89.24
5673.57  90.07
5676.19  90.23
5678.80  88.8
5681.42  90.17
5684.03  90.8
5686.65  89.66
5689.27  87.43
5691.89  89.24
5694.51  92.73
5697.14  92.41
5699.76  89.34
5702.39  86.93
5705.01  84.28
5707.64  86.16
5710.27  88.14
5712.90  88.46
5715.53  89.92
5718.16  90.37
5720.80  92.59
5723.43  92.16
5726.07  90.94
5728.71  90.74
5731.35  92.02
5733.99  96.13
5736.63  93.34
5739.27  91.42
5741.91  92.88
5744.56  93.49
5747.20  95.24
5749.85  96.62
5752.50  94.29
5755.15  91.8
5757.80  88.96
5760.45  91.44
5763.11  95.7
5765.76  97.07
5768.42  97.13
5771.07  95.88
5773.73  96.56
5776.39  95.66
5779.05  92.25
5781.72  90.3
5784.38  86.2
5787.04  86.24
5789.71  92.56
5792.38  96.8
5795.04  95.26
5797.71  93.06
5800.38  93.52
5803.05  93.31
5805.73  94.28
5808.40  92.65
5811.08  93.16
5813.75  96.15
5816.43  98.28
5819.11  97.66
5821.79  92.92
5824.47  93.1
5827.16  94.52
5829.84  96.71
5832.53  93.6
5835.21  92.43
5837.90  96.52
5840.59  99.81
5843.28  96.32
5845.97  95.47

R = 0.53 Angstrom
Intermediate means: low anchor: 93.5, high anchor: 96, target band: 92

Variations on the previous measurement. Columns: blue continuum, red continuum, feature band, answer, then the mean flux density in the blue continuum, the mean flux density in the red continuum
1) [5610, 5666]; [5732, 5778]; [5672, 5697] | 0.1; 87.8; 94.3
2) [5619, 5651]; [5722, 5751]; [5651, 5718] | 0.7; 87.5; 93.2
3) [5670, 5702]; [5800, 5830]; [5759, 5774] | -0.4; 89.9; 94.6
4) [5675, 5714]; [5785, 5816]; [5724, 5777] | -1.5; 89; 93.4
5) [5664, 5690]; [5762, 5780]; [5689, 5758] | 1.2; 89.7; 95.9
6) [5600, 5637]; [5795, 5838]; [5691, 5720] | 0.2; 85.6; 94.5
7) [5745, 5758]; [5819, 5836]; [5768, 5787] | 0.2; 93.8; 94.3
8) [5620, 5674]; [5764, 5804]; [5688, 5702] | 0.0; 88.4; 93.5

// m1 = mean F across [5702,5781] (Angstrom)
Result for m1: 92.3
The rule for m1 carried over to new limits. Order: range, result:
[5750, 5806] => 93.3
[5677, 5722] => 89.3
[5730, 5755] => 93.8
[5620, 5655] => 87.5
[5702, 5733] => 89.5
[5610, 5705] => 88.5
